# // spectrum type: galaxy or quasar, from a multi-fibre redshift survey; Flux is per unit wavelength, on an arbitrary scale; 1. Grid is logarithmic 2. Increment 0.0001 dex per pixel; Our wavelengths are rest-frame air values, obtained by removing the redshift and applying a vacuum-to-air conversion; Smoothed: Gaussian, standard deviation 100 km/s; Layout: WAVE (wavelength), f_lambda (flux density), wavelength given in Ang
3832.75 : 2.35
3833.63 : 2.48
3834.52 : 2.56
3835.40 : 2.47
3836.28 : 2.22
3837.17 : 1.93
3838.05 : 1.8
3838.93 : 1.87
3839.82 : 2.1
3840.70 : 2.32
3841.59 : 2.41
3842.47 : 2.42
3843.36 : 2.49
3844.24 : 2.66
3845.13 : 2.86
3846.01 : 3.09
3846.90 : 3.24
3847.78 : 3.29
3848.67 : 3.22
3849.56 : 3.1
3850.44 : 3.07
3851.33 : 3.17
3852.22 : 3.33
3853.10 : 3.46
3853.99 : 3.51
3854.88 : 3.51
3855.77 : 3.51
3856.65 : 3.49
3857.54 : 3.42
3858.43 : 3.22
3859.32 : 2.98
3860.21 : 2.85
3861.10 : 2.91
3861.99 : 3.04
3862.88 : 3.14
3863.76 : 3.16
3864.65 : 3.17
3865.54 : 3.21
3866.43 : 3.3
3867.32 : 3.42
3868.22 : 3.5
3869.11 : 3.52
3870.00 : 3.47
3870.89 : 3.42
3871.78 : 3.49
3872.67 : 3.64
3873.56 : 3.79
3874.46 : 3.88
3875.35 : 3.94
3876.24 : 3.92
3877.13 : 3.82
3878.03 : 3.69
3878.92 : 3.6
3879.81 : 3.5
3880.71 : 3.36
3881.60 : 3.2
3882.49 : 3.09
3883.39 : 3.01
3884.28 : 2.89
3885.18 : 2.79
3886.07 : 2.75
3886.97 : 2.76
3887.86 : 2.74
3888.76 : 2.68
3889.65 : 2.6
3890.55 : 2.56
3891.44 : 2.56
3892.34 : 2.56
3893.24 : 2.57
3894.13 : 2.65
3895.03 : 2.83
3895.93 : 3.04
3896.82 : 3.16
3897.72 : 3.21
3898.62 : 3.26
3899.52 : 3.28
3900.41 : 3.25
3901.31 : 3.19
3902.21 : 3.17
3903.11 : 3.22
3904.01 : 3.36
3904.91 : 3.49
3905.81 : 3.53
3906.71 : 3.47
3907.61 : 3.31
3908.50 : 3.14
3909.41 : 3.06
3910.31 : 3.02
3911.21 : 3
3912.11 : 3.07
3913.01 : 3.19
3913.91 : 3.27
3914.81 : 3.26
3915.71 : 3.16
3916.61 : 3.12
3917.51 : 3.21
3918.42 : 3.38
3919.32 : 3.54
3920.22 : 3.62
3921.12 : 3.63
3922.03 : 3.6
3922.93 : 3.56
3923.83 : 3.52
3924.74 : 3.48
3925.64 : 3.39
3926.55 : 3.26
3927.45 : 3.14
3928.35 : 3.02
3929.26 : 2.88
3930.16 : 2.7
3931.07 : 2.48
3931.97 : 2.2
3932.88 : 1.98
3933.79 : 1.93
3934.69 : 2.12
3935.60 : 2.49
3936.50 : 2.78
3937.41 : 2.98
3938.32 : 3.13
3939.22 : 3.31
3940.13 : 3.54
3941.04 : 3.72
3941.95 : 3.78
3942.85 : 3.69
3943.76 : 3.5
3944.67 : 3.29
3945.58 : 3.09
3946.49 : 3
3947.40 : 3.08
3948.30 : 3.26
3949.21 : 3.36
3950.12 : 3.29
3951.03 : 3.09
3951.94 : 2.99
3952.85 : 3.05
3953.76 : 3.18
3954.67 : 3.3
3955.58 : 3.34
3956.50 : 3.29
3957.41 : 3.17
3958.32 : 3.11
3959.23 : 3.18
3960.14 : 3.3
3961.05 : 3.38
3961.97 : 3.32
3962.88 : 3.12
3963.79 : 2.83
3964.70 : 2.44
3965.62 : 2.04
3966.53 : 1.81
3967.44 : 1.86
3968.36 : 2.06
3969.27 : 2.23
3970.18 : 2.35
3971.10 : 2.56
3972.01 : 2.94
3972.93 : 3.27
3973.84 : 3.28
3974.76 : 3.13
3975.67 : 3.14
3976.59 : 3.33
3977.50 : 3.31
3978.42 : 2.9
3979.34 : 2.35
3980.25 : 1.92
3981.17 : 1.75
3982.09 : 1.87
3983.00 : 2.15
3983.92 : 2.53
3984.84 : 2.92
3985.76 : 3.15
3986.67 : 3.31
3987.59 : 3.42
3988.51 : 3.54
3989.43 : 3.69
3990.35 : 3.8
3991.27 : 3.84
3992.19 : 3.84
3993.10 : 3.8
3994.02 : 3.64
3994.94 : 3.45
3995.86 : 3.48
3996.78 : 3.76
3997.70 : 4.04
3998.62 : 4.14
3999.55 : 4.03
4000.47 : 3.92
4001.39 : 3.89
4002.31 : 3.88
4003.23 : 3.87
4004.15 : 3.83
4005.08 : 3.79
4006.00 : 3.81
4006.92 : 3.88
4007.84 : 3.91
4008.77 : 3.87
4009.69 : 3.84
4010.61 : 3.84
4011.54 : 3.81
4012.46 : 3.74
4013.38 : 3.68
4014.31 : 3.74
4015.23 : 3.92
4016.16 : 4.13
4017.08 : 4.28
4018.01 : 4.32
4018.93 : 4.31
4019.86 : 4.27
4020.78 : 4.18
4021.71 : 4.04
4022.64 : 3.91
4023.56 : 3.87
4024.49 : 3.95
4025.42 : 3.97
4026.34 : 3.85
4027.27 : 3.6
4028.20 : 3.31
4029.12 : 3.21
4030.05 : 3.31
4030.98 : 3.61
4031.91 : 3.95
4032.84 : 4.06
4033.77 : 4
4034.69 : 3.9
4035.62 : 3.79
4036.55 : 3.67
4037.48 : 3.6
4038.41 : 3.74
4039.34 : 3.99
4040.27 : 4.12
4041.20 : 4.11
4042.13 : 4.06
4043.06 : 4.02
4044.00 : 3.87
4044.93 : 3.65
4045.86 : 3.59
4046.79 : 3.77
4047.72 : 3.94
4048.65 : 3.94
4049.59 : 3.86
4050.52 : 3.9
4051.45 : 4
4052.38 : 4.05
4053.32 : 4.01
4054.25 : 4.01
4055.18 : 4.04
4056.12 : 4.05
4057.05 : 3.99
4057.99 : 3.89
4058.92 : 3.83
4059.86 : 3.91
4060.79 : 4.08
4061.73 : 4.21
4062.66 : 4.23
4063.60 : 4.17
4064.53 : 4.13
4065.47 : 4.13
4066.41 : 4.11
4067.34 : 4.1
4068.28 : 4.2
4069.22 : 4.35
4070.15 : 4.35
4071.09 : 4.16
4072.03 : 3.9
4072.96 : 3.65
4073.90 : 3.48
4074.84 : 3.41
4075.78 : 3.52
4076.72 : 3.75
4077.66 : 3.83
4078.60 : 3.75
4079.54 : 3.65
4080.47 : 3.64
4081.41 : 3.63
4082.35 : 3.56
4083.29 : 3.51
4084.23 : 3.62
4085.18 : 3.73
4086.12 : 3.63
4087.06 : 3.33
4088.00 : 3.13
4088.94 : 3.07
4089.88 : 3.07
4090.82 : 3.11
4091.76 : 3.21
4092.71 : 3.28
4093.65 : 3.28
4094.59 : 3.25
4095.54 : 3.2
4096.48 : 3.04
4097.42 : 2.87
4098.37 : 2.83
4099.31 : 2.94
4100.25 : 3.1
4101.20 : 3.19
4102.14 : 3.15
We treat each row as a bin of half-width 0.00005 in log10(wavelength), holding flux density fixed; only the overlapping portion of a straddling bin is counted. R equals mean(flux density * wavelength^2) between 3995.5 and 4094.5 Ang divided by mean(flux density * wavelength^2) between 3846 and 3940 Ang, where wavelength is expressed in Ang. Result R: 1.31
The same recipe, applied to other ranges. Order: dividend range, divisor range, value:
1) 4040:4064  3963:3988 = 1.57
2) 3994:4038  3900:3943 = 1.28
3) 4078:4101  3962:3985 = 1.36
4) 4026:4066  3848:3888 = 1.28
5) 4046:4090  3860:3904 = 1.33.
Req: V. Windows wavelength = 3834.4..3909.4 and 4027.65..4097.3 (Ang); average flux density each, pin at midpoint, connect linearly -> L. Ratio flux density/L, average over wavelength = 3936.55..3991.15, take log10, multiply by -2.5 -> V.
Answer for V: 0.14 mag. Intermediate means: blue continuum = 3.08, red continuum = 3.75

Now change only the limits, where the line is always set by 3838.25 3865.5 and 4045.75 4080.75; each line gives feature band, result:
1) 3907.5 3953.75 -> 0.07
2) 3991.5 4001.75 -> -0.05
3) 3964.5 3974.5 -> 0.39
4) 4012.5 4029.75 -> -0.04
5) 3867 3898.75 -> -0.02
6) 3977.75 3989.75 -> 0.30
